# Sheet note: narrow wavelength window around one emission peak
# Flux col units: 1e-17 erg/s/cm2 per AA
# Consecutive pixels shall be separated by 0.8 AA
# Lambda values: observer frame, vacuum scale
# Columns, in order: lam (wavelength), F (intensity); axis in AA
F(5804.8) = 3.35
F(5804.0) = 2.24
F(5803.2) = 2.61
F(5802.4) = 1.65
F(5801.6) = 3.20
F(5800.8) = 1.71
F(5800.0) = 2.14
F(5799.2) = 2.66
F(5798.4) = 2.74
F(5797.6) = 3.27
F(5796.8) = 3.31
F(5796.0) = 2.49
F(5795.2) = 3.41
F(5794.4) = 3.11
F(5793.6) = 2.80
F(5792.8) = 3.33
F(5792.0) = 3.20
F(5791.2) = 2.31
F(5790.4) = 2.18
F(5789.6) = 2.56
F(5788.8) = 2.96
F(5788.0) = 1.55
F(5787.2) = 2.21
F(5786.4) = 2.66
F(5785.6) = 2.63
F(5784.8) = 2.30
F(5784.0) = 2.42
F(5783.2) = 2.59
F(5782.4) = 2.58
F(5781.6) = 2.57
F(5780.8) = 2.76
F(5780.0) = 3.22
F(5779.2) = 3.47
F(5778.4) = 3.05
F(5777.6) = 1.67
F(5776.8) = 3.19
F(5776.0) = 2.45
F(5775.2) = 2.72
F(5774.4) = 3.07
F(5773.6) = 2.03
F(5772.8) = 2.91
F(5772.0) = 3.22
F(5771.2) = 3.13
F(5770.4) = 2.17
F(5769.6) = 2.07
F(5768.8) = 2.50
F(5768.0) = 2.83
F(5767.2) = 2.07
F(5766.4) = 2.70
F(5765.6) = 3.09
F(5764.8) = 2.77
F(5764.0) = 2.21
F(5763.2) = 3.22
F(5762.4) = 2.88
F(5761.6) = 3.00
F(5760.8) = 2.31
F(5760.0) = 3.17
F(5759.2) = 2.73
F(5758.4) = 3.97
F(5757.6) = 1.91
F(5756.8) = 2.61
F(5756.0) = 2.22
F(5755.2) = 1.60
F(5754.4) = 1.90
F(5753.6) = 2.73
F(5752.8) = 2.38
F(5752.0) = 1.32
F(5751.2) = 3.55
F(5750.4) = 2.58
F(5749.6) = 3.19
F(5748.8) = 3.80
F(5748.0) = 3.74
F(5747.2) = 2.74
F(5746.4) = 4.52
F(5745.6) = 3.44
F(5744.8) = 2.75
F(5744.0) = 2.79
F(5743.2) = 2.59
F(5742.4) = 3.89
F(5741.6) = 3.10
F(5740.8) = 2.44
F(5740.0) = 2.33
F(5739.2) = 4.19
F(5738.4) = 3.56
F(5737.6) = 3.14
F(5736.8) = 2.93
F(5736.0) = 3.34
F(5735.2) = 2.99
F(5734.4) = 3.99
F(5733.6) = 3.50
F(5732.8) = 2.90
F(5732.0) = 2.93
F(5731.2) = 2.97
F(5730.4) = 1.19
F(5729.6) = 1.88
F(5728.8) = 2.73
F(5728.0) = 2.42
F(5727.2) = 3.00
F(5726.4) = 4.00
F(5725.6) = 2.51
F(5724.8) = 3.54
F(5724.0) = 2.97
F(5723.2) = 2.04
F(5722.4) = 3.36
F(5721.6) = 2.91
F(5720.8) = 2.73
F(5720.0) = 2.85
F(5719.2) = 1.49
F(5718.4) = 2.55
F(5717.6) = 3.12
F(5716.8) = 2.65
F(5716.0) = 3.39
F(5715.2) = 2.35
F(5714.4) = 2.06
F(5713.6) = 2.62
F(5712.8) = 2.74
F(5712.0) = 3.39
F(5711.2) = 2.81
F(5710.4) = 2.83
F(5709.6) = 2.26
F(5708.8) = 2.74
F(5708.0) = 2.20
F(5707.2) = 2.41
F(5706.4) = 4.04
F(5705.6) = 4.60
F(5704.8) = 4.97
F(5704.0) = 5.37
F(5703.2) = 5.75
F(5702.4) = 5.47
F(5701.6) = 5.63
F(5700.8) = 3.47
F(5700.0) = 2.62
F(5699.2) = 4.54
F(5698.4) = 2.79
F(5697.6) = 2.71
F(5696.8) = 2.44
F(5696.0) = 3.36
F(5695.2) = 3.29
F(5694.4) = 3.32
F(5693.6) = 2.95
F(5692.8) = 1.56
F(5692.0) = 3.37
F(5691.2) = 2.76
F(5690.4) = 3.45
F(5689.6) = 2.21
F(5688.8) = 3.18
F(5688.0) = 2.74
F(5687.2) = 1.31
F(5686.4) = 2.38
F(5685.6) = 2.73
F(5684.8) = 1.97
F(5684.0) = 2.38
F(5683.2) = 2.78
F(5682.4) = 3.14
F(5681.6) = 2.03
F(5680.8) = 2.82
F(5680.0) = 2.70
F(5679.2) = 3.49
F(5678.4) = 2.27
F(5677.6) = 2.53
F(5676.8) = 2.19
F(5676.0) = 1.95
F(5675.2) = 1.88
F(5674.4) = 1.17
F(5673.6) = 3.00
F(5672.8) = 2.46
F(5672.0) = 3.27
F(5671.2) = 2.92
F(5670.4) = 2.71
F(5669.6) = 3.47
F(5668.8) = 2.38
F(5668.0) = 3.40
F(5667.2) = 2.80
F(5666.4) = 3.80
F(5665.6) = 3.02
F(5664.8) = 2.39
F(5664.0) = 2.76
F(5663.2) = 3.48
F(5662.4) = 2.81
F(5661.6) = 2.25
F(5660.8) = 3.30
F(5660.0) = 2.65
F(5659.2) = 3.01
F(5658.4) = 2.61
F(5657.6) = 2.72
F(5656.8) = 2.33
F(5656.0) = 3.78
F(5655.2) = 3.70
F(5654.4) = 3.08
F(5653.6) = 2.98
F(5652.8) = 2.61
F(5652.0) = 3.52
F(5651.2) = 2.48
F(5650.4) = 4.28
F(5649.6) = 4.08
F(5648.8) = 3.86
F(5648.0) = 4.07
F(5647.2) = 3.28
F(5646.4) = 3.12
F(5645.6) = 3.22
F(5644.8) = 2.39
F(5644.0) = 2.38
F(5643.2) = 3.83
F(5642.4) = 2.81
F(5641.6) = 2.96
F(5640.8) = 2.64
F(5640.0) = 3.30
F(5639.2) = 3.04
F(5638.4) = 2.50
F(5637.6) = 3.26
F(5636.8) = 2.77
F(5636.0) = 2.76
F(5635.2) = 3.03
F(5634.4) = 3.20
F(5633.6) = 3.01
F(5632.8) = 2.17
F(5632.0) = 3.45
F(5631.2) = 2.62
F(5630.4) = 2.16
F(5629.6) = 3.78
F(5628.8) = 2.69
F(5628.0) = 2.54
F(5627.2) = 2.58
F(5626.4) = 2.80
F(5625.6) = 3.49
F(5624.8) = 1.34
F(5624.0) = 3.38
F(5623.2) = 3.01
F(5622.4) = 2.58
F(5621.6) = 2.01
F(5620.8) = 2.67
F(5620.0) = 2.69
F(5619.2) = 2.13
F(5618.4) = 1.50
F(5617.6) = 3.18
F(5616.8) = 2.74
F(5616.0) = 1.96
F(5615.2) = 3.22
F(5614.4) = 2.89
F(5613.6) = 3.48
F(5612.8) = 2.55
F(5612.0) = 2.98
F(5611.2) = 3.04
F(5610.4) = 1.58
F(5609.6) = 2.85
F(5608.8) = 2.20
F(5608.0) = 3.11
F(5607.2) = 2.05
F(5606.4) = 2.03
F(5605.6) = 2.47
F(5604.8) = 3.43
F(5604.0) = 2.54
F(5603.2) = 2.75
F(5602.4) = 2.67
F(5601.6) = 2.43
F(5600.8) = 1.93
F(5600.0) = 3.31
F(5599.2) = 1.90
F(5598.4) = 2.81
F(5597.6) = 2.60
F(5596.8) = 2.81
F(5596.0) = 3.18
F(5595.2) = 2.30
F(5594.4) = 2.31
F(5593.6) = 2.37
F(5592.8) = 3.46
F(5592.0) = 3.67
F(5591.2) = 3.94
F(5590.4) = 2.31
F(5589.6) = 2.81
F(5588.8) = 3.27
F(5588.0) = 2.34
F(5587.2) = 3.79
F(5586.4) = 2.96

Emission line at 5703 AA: [O III] 5007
